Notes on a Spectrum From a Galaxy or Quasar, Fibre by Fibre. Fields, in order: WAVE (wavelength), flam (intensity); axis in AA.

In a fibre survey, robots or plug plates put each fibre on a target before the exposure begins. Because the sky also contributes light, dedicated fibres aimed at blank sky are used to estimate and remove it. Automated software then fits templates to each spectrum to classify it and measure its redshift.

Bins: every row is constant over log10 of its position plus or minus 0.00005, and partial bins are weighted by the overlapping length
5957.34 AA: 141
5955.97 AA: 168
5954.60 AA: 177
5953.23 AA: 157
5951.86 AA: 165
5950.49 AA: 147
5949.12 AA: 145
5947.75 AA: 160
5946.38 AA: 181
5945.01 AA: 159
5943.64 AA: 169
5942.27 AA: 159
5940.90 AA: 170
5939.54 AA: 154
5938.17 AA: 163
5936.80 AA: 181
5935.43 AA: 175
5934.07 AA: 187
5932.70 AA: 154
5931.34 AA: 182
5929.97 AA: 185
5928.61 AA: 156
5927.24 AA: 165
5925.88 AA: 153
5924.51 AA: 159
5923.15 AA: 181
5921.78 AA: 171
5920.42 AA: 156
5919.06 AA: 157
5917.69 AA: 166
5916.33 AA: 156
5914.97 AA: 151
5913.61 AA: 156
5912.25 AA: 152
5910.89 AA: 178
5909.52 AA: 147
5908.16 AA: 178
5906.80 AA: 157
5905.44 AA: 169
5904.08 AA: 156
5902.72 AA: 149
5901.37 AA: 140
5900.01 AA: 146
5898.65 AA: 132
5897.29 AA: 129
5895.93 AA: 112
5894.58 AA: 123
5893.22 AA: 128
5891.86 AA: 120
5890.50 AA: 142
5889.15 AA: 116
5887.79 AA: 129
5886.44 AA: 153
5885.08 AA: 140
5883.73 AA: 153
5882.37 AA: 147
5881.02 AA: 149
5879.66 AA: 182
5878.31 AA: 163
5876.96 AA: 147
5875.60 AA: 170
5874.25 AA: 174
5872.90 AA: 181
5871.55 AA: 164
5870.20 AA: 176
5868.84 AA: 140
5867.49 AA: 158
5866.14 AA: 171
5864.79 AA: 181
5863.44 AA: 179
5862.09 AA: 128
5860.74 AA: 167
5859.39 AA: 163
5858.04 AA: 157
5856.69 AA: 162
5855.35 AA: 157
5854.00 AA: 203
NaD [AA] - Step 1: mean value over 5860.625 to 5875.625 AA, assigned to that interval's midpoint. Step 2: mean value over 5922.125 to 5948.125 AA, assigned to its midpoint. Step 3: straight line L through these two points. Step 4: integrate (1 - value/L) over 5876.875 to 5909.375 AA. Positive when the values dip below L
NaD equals 4.37 AA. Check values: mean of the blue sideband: 166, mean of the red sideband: 168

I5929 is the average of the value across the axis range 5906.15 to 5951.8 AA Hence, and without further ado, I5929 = 164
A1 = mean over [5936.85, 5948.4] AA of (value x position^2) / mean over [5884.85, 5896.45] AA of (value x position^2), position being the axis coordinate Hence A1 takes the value 1.3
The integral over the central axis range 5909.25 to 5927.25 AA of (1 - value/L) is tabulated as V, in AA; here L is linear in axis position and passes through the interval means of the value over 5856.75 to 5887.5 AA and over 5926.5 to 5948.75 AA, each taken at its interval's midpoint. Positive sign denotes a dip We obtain 0.6 AA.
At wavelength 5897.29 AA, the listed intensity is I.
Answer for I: 129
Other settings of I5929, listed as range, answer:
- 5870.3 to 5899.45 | 146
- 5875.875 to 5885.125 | 156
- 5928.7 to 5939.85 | 172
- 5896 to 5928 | 156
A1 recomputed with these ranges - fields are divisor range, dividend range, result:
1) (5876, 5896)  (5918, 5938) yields 1.21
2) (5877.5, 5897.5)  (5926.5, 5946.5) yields 1.23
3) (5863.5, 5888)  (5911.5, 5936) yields 1.04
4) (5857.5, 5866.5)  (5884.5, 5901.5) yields 0.81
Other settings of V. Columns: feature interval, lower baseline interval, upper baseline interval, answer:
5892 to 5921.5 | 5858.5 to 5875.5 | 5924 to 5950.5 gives 2.90 AA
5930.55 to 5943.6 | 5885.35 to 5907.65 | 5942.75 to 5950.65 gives -1.09 AA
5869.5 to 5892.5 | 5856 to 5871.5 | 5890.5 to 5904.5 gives -0.85 AA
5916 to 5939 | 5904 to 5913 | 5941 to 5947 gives -0.36 AA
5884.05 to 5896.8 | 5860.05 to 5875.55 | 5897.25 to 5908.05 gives 2.11 AA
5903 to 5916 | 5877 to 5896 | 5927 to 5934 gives -0.32 AA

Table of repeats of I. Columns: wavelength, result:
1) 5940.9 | 170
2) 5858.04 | 157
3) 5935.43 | 175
